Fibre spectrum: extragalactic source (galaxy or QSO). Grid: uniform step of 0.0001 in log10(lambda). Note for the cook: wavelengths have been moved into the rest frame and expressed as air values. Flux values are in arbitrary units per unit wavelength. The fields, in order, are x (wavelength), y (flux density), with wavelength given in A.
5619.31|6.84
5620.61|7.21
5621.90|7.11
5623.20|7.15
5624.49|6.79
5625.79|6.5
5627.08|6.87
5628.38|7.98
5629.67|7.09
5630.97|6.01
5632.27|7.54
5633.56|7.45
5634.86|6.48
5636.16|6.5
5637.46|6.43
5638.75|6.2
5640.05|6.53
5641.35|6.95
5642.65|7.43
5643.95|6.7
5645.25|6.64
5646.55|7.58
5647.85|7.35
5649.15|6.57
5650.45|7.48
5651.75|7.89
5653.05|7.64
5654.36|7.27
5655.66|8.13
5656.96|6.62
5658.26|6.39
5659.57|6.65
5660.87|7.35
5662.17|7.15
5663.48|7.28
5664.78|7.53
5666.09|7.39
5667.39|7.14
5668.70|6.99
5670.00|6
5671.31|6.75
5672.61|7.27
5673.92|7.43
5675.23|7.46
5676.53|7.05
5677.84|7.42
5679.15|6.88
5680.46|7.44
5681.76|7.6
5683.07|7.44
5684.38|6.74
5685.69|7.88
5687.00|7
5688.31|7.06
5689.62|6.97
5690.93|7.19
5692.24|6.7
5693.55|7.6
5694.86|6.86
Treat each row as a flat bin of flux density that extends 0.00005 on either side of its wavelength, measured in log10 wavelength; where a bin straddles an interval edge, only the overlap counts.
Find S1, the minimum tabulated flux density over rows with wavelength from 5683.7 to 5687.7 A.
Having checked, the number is 6.74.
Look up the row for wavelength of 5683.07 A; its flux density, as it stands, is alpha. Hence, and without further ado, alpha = 7.44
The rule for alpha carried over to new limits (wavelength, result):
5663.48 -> 7.28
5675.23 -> 7.46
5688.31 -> 7.06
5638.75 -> 6.2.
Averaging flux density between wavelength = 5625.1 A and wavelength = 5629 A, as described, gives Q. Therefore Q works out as 7.1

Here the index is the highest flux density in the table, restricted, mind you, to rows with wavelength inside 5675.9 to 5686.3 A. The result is 7.88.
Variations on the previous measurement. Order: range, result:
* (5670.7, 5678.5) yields 7.46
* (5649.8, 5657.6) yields 8.13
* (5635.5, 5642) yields 6.95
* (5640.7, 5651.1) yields 7.58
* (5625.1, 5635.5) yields 7.98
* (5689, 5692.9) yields 7.19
